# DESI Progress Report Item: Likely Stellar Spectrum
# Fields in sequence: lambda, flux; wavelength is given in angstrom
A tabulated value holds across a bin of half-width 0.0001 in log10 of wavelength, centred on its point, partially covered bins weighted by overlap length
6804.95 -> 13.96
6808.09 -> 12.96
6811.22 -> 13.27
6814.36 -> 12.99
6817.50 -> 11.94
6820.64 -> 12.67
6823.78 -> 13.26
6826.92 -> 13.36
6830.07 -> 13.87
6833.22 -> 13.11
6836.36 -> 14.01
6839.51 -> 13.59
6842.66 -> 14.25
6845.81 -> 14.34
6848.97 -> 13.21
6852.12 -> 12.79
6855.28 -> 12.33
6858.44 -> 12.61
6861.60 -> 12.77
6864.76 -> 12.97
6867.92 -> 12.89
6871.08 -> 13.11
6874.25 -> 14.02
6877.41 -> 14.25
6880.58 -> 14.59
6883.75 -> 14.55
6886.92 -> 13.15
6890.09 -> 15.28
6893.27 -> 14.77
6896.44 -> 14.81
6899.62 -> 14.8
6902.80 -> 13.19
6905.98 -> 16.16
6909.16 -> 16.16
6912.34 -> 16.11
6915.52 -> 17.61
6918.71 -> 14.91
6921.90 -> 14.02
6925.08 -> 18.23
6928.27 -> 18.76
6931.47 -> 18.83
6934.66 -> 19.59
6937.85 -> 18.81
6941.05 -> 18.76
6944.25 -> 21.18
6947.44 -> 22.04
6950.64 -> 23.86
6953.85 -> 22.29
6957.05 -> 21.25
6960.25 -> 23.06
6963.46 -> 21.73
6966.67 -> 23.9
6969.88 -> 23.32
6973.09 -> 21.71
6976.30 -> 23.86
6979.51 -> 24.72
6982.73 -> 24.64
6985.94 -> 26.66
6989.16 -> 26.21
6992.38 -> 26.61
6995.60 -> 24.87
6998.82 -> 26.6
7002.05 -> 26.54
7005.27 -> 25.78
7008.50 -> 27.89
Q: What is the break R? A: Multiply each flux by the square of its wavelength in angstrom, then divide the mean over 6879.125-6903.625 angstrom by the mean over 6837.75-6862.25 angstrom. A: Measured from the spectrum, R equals 1.1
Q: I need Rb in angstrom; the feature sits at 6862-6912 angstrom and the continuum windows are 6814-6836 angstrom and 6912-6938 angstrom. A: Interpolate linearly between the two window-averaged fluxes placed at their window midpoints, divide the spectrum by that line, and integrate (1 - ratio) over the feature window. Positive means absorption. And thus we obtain 4.63 angstrom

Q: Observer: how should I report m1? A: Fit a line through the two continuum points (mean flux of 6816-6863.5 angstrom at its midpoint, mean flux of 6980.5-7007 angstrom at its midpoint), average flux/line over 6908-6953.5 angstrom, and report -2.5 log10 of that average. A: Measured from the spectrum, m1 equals 0.12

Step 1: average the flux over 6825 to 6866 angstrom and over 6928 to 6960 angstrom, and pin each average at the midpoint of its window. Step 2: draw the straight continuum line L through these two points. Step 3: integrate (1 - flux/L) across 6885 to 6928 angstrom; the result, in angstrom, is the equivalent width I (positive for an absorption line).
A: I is 6.0 angstrom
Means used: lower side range 13.3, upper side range 20.7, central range 15.4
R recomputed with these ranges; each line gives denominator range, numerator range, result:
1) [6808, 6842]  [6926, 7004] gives 1.80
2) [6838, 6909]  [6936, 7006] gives 1.74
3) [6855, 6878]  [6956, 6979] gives 1.79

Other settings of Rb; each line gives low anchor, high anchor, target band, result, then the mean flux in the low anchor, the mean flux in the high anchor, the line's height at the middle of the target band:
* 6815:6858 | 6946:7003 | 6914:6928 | 2.44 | 13.3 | 24.1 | 19.9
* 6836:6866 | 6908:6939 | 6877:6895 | 0.90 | 13.3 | 17.3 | 15.2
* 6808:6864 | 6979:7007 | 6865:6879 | 2.25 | 13.2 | 25.9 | 16.1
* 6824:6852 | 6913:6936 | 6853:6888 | 3.88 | 13.6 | 17.3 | 15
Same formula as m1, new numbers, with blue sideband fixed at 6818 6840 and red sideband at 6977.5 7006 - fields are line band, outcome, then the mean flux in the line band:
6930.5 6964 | 0.07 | 21.1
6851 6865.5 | 0.22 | 12.7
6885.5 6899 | 0.24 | 14.5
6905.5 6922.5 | 0.24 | 15.9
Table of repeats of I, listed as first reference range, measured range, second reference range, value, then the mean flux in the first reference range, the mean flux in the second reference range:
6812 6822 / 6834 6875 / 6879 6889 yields 0.5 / 12.6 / 14.2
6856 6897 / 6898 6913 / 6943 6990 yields 1.5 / 13.8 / 23.3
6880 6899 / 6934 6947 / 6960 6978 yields 0.1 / 14.5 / 22.9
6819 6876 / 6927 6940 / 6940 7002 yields 1.0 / 13.3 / 23.7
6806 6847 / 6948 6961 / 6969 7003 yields 0.1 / 13.4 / 25.1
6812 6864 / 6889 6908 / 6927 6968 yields 2.9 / 13.2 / 21.1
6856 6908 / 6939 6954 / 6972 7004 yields -0.4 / 14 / 25.3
